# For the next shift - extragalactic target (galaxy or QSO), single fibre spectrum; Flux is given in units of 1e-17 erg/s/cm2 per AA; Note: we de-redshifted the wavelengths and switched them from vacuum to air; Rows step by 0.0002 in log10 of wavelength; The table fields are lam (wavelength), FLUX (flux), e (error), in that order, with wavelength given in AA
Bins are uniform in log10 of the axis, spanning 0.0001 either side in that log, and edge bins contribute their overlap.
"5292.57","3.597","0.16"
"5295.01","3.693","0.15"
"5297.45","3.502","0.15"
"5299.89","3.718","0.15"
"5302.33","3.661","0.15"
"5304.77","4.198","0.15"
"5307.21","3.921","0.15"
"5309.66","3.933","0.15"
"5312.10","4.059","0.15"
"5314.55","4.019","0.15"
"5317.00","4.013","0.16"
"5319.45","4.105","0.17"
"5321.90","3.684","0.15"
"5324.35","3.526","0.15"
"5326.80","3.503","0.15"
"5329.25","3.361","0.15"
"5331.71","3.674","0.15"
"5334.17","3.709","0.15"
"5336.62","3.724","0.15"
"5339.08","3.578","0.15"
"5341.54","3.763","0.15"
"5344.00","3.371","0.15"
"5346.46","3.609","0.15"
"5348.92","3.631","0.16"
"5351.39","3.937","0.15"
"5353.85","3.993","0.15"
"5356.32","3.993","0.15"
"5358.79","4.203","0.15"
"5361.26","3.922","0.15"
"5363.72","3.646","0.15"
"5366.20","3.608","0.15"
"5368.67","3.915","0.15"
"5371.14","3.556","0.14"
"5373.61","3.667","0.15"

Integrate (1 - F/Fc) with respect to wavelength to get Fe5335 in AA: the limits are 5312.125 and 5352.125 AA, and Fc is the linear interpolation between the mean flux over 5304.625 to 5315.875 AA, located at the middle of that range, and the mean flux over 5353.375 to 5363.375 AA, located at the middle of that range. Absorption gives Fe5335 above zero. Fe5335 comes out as 3.0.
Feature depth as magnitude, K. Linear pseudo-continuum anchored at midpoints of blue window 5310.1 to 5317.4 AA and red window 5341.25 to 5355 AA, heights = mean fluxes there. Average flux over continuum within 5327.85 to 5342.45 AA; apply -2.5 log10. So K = 0.06 mag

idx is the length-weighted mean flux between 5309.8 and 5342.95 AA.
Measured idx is 3.75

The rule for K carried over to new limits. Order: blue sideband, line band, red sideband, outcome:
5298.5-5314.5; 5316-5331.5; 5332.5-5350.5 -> 0.03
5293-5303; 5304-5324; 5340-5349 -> -0.10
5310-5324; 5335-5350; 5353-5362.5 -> 0.11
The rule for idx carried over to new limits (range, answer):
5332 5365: 3.77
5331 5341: 3.68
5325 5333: 3.51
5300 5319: 3.96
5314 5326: 3.85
